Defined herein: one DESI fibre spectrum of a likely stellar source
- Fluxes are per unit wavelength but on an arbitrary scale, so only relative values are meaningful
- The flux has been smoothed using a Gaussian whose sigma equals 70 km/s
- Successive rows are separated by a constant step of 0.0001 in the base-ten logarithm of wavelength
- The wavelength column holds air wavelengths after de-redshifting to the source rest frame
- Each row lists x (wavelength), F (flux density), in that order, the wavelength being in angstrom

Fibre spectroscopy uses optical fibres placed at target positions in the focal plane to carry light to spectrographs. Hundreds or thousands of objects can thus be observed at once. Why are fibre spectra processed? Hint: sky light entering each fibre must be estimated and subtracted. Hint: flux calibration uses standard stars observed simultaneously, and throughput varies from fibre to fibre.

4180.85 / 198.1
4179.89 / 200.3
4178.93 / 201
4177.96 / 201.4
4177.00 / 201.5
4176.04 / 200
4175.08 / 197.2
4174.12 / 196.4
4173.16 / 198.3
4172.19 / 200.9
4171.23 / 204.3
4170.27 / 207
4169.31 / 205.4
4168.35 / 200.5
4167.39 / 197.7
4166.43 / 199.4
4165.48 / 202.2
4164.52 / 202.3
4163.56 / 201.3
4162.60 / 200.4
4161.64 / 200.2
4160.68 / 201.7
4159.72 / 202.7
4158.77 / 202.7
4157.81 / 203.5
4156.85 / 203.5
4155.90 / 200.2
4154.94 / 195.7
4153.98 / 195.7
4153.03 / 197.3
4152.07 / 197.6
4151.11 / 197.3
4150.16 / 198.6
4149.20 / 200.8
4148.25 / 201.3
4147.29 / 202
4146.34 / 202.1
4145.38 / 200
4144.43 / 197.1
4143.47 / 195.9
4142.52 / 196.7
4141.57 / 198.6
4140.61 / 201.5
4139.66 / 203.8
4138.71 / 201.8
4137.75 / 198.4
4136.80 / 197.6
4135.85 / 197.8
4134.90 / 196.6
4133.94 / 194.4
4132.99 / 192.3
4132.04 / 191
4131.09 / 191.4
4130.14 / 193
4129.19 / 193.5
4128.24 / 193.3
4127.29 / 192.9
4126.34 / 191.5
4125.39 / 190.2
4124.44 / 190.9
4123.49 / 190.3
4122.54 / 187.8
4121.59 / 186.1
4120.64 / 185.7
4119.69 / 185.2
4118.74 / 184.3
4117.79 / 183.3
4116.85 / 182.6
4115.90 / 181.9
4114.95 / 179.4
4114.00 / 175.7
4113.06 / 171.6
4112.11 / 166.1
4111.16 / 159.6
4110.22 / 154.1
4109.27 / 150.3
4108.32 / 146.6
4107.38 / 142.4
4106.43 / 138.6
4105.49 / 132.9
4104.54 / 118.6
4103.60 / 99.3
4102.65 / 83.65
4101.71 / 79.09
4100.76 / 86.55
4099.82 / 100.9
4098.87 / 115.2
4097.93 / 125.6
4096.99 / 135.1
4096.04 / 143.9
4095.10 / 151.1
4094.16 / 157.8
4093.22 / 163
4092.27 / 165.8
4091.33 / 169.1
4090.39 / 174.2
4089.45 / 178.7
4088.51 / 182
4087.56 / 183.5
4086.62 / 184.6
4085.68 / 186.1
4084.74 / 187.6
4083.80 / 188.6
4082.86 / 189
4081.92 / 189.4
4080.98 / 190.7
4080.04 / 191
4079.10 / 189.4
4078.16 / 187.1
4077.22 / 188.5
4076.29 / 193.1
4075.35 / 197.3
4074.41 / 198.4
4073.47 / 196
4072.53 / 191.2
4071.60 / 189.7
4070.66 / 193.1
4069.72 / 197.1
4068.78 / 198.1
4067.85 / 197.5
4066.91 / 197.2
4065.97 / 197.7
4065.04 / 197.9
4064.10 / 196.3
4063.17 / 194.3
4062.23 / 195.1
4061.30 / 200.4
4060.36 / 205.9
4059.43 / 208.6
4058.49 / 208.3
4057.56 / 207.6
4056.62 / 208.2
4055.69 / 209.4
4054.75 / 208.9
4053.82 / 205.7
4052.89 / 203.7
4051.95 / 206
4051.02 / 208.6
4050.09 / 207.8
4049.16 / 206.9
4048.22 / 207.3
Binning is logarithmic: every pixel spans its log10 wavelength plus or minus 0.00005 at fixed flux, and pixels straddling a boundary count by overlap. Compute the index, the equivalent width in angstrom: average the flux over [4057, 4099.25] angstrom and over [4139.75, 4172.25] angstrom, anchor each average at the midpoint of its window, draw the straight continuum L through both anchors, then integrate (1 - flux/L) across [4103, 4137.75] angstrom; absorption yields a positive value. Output 3.23 angstrom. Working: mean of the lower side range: 184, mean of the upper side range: 200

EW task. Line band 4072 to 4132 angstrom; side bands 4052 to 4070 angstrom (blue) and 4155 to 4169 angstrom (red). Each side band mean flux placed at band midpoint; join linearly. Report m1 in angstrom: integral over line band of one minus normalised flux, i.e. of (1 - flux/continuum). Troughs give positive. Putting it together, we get 10.0 angstrom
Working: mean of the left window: 202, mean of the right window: 201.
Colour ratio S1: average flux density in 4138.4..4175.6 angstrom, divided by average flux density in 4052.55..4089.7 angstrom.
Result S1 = 1.0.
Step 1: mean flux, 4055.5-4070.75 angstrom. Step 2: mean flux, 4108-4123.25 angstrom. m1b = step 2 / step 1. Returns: 0.9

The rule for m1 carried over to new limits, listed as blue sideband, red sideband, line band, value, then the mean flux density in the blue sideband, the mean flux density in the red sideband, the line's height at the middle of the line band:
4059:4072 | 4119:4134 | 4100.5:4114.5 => 4.22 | 198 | 190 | 193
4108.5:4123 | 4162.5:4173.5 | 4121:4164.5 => -1.96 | 175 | 202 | 189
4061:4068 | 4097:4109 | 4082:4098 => -2.98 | 197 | 116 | 143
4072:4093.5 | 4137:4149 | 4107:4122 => 1.72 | 186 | 200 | 193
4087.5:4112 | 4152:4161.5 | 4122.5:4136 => -1.71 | 140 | 200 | 171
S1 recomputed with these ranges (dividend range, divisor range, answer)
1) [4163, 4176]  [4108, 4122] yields 1.16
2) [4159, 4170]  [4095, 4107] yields 1.75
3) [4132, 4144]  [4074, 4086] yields 1.04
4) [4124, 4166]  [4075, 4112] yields 1.27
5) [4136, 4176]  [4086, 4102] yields 1.35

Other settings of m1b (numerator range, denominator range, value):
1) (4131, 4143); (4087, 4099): 1.24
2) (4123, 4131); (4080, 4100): 1.15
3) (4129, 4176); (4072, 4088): 1.05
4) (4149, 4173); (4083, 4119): 1.31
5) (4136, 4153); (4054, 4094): 1.04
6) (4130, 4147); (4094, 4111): 1.57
